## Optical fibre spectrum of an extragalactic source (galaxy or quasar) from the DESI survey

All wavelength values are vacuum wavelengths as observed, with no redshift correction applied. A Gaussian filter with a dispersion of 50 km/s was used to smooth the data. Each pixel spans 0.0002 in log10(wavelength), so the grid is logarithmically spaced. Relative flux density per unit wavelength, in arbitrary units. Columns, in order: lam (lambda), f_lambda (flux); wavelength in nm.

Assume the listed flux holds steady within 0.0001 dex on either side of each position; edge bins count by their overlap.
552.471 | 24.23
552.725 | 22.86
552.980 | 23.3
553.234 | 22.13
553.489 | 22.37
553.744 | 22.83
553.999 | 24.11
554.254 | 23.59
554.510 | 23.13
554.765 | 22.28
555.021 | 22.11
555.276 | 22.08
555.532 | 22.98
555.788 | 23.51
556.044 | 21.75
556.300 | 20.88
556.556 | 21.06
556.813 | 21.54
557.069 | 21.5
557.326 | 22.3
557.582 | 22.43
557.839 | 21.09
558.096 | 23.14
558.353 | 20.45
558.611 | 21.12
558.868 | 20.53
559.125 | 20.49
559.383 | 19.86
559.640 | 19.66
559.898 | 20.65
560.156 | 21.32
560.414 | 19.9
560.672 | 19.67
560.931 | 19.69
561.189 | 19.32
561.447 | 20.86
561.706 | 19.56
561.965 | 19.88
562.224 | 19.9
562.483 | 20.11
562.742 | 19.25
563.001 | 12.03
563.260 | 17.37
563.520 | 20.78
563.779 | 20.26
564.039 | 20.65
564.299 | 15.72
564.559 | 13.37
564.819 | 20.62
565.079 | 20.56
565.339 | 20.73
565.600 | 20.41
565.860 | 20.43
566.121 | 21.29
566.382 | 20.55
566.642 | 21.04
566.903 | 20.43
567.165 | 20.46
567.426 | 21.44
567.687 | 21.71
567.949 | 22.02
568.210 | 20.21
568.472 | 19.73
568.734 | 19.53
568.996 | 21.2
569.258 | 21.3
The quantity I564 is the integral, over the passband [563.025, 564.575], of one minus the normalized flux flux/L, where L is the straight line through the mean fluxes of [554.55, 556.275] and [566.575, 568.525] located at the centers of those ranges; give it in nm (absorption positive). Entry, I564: 0.248 nm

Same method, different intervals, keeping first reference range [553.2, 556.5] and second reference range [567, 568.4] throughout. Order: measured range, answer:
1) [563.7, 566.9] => 0.254 nm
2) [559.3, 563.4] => 0.473 nm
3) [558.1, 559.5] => 0.088 nm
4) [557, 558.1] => 0.013 nm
